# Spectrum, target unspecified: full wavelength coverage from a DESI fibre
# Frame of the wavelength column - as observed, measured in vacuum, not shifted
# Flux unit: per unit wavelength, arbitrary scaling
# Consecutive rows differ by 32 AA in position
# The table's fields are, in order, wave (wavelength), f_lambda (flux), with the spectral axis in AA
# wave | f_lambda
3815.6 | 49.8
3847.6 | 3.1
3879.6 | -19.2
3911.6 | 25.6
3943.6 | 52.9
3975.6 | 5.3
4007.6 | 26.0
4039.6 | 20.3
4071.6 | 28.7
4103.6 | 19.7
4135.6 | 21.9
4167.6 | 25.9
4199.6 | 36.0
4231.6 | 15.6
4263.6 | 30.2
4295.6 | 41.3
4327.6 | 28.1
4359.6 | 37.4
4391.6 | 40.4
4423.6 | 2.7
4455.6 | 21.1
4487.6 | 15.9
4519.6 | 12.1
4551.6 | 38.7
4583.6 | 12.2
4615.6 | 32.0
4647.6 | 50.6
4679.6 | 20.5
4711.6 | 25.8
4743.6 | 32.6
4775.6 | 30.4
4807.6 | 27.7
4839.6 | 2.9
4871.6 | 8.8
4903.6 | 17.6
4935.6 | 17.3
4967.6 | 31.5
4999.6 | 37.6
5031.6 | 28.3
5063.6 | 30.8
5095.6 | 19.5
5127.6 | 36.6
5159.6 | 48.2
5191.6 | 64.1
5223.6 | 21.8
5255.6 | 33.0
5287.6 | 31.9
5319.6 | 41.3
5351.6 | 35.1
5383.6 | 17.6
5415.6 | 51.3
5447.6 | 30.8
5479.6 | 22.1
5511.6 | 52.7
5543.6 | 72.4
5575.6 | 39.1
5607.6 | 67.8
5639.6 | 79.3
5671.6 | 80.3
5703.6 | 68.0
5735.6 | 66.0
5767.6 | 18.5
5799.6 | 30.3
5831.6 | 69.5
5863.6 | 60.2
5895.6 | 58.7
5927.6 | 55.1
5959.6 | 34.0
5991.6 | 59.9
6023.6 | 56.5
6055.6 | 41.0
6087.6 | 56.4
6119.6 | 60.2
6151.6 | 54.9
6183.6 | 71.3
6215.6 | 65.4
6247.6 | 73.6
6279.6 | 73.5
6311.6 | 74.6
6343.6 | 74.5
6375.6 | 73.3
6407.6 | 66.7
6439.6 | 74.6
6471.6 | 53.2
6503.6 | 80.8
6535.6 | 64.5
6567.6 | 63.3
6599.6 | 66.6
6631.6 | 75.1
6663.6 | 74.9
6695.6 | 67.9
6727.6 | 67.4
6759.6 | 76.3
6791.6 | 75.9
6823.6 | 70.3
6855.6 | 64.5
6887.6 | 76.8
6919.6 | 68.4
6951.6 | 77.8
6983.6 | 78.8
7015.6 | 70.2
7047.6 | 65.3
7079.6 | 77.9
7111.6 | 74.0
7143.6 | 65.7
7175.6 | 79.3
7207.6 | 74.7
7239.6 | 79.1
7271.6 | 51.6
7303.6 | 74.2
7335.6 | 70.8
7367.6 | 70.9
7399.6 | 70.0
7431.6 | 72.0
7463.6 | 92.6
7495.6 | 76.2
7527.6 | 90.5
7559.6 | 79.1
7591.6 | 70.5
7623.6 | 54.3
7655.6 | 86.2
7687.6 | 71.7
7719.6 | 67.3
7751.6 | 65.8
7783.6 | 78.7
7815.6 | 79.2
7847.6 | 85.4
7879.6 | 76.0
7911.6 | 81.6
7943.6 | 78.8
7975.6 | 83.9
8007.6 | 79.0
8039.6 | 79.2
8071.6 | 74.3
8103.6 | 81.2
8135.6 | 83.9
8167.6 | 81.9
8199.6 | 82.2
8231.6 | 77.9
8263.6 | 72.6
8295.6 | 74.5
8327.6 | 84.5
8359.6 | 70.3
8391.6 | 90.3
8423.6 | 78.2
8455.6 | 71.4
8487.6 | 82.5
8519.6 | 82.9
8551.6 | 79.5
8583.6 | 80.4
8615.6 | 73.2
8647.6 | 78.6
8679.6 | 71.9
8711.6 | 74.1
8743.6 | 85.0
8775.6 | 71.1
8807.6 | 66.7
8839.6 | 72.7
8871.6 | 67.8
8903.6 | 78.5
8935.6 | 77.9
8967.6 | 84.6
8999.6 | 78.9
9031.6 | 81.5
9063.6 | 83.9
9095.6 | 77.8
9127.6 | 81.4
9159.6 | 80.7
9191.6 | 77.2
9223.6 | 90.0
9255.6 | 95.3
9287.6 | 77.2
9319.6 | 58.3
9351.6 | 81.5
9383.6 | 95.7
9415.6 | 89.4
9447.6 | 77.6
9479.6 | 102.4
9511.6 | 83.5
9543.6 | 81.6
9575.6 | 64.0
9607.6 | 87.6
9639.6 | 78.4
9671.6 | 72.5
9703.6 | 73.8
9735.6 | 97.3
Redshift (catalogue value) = 0.41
